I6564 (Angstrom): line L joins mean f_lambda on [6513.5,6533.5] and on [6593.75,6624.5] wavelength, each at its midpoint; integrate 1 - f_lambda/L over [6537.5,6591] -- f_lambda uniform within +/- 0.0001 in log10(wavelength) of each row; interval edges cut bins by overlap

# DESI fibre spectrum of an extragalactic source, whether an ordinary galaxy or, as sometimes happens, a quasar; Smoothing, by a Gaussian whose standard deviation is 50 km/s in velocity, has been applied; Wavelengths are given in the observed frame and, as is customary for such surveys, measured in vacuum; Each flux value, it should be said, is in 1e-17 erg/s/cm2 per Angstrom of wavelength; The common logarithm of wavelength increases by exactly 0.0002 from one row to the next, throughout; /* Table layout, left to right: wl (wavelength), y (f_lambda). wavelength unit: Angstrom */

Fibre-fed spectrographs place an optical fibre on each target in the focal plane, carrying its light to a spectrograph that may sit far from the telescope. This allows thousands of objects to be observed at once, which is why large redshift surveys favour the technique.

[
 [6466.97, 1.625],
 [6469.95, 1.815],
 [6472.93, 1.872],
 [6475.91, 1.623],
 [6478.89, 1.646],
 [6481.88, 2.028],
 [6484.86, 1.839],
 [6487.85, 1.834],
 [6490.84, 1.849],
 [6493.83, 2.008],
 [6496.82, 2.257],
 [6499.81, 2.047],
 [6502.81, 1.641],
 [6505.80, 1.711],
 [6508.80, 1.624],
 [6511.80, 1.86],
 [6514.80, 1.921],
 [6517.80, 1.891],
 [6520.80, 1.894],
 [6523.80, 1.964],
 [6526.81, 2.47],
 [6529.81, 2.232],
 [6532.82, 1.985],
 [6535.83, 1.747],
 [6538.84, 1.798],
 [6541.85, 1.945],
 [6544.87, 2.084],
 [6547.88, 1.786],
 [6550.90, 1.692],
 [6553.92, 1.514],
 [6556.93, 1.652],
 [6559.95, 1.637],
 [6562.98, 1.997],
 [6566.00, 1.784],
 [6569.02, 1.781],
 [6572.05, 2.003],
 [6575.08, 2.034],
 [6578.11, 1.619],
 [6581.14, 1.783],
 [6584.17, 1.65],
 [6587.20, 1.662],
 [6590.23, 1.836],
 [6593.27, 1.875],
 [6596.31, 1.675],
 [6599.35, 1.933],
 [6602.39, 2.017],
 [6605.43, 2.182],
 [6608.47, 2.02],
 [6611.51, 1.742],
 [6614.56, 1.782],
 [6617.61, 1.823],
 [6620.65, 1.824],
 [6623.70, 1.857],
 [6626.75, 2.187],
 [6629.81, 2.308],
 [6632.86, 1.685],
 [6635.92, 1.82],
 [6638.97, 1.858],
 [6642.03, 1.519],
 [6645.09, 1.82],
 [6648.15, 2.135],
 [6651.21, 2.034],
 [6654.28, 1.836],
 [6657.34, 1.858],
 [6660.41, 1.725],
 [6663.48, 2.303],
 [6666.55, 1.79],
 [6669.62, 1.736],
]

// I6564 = 5.0 Angstrom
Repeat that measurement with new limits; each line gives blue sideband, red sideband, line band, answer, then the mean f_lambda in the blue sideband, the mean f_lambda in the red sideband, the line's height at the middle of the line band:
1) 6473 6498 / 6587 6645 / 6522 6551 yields -1.6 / 1.88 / 1.88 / 1.88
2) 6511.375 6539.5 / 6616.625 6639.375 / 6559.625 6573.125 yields 0.8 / 1.99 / 1.93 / 1.96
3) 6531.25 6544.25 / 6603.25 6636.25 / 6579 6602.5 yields 1.6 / 1.88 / 1.94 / 1.92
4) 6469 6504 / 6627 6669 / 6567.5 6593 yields 1.2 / 1.87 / 1.9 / 1.89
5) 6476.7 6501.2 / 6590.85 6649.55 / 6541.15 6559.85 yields 1.5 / 1.93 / 1.9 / 1.91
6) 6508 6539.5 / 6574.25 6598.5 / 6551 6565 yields 1.1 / 1.96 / 1.76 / 1.85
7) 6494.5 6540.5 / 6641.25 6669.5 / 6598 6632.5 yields -1.0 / 1.94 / 1.89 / 1.91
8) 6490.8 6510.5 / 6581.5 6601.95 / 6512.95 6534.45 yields -2.2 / 1.88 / 1.79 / 1.85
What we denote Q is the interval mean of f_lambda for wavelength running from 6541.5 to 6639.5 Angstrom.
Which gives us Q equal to 1.85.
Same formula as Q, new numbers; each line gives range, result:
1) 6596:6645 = 1.89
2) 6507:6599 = 1.85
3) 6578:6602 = 1.77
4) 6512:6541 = 1.98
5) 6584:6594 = 1.76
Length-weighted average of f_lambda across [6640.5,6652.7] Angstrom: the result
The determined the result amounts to 1.88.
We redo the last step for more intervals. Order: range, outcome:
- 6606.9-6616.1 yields 1.85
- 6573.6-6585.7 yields 1.77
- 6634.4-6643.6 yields 1.73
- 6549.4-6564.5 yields 1.7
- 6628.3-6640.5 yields 1.92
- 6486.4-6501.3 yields 2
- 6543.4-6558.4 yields 1.75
